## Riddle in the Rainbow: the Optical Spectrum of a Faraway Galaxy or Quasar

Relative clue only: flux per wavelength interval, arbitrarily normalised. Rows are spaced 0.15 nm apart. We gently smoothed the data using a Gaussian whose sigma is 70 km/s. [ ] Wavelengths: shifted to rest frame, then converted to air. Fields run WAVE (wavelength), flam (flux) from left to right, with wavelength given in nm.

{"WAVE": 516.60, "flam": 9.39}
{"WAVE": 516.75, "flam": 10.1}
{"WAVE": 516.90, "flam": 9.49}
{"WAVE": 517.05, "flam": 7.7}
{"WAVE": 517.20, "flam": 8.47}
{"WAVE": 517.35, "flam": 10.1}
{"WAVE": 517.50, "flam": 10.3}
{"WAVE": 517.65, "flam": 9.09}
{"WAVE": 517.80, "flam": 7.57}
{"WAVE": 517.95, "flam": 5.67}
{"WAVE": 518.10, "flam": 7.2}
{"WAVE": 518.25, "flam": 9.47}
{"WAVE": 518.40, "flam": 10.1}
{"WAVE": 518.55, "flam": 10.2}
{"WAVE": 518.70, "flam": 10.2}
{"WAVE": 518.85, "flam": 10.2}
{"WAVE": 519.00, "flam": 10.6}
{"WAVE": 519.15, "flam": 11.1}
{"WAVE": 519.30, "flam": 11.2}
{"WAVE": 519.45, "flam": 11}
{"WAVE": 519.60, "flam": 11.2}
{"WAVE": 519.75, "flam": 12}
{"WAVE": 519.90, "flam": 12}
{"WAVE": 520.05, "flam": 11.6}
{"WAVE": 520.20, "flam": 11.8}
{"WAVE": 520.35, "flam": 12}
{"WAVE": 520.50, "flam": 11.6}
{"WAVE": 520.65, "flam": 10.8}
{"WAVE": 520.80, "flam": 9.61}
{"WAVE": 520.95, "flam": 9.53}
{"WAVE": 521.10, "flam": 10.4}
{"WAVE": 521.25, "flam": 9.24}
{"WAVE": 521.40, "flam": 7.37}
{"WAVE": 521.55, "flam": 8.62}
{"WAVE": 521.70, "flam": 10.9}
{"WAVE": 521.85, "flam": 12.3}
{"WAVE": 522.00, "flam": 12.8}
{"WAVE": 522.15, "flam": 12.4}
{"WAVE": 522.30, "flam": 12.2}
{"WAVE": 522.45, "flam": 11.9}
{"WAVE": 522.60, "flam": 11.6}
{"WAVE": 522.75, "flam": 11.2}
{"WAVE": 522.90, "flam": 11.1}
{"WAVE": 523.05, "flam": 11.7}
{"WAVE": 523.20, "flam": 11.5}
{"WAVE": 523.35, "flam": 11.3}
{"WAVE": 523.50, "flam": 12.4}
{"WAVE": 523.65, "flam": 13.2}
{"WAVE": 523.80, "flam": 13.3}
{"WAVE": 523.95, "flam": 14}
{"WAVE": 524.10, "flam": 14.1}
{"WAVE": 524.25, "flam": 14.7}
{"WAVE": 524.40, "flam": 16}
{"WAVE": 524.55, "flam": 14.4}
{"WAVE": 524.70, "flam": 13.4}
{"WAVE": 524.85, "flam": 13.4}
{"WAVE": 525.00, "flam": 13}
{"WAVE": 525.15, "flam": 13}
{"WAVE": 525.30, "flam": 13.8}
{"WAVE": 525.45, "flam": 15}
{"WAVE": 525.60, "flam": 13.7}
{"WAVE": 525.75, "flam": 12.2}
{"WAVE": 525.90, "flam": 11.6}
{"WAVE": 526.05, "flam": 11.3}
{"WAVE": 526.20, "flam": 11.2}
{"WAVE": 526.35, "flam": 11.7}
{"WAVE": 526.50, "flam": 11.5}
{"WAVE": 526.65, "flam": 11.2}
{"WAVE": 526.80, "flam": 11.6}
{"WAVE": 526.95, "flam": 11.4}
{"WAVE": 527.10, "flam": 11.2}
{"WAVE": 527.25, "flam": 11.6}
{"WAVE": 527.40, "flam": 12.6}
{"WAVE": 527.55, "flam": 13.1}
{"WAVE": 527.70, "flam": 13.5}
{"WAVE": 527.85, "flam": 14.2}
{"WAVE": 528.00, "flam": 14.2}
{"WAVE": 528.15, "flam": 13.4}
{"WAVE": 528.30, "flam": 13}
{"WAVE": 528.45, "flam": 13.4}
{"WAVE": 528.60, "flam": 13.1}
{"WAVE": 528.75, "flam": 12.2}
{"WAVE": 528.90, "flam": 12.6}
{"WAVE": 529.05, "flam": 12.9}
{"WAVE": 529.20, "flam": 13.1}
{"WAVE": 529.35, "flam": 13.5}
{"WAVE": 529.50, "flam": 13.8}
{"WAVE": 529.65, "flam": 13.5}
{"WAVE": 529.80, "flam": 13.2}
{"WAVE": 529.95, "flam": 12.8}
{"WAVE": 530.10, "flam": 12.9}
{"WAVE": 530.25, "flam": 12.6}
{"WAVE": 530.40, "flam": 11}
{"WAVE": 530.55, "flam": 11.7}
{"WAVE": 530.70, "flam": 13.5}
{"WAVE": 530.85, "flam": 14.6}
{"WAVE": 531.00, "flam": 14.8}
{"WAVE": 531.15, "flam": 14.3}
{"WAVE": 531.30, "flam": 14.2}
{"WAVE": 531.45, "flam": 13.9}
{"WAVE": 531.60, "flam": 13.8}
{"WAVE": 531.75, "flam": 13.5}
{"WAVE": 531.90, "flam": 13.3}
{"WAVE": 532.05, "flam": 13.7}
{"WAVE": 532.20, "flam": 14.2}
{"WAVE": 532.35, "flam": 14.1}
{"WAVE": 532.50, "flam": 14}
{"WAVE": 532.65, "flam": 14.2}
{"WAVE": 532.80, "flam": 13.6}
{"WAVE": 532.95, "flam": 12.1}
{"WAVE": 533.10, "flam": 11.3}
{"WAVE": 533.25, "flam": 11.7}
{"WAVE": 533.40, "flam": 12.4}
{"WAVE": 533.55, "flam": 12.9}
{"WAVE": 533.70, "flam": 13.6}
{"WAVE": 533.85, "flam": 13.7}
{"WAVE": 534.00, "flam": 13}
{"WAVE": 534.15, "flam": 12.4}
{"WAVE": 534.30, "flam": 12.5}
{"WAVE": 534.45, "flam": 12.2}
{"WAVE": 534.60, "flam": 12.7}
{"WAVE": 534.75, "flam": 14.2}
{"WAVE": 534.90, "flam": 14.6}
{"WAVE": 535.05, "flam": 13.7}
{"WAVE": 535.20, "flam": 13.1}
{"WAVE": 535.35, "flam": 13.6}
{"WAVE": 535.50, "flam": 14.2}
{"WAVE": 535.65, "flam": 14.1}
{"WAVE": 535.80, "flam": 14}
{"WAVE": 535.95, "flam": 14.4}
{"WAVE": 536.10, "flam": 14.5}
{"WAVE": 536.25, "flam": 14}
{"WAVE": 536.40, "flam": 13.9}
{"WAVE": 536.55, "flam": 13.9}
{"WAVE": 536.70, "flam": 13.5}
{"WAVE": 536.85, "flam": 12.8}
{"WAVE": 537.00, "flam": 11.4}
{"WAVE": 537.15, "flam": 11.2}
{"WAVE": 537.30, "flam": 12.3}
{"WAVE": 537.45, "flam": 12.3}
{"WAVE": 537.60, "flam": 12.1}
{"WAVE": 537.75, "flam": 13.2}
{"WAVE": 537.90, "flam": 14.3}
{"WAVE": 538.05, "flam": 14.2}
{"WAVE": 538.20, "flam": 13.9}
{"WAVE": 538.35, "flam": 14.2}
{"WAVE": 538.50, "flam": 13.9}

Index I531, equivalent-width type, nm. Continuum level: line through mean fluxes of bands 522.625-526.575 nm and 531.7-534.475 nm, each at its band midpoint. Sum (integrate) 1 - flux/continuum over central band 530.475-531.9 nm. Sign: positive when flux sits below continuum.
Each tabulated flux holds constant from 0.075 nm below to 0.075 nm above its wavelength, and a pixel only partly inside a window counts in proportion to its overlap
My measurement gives -0.08 nm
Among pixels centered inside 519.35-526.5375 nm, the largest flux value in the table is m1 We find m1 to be 16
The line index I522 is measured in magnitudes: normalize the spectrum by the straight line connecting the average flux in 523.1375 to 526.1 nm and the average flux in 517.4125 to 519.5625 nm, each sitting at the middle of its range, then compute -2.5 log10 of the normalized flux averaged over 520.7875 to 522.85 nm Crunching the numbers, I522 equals 0.08 mag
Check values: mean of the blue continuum 9.6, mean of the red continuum 13.3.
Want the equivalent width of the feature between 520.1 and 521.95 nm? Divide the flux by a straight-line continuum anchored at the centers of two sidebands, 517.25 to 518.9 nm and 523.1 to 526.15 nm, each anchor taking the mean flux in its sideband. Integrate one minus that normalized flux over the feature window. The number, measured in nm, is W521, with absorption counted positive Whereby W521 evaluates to 0.09 nm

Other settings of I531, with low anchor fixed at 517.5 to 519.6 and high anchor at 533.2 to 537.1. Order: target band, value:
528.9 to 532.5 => -0.32 nm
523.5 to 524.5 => -0.30 nm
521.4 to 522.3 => -0.07 nm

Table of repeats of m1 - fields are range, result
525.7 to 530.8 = 14.2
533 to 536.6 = 14.6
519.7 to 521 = 12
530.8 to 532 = 14.8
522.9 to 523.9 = 13.3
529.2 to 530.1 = 13.8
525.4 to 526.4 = 15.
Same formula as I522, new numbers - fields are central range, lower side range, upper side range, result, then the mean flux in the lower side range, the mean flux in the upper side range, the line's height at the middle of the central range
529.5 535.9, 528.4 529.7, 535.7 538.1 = -0.01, 13.1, 13.2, 13.2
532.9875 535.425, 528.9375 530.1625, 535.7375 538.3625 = 0.03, 13.2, 13.3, 13.3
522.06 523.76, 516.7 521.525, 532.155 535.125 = -0.11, 9.95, 13.1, 10.8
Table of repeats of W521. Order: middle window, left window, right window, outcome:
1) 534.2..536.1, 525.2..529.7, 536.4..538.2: -0.111 nm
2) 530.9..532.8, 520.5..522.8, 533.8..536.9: -0.169 nm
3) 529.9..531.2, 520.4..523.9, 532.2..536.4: -0.041 nm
